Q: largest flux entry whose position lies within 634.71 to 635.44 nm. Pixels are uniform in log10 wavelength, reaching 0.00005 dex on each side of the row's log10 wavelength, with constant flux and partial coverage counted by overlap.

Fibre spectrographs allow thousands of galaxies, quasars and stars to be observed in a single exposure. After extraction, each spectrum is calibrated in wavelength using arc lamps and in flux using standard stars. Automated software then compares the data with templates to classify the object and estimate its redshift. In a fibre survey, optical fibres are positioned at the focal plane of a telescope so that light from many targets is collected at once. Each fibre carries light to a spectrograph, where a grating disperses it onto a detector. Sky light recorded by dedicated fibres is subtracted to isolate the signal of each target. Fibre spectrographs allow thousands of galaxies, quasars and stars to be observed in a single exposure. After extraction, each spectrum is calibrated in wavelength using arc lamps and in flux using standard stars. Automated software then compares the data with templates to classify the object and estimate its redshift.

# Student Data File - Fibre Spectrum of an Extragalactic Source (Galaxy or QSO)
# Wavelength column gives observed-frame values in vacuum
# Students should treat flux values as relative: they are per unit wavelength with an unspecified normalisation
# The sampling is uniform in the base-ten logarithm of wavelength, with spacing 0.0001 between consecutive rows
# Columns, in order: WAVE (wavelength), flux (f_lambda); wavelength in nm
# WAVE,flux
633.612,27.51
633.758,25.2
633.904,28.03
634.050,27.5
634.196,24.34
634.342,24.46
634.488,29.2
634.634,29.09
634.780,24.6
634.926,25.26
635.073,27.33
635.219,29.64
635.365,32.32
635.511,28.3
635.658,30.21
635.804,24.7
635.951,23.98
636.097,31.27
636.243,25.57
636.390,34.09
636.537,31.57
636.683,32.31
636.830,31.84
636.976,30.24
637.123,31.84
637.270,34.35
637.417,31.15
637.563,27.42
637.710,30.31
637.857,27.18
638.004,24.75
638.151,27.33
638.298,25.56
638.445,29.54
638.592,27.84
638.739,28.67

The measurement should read 32.32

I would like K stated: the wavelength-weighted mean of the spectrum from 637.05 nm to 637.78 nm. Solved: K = 31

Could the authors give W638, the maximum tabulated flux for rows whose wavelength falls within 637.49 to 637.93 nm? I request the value 30.31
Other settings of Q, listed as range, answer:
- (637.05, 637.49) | 34.35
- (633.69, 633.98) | 28.03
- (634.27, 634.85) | 29.2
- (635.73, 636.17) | 31.27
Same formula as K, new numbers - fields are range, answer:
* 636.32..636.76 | 32.6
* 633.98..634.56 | 26.4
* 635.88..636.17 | 27.7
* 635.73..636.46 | 27.9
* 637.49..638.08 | 27.4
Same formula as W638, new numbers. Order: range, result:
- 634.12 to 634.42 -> 24.46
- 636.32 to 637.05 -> 34.09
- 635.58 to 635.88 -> 30.21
